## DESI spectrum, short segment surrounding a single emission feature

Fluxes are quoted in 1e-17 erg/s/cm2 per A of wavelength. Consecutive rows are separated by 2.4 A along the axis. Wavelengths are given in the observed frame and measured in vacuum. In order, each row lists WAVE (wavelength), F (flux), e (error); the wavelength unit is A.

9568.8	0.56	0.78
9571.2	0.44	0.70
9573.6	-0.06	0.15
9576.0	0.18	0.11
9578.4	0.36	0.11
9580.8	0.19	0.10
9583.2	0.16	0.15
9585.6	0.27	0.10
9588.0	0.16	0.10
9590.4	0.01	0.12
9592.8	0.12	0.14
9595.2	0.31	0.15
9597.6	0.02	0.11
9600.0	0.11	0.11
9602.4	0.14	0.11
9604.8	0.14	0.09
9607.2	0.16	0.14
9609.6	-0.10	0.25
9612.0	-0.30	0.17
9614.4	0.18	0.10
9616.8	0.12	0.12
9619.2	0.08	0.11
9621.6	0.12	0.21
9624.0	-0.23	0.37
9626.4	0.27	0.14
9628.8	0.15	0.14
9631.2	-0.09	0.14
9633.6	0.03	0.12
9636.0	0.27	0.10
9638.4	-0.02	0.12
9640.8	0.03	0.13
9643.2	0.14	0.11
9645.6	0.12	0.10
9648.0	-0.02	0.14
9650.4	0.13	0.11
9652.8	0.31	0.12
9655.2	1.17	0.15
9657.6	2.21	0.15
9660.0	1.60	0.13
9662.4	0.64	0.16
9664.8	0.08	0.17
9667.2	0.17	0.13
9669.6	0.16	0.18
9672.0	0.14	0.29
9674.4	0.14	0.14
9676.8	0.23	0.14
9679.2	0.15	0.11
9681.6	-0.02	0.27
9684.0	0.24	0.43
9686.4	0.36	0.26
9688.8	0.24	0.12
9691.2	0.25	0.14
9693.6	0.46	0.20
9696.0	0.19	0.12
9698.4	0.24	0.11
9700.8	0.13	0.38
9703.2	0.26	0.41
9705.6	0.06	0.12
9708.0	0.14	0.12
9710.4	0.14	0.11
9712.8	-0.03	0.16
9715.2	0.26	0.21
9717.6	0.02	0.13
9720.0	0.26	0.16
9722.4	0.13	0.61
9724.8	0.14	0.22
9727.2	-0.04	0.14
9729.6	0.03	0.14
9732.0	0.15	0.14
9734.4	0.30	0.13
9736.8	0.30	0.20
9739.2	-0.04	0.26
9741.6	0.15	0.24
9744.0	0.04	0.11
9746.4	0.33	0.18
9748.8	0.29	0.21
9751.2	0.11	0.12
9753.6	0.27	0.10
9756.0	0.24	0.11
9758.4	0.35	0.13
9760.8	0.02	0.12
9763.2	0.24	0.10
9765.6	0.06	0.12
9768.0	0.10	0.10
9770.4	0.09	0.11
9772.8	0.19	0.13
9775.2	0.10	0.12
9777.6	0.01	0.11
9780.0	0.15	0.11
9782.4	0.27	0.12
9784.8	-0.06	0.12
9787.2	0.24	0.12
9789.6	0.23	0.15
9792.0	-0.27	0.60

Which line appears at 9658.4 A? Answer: [O III]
